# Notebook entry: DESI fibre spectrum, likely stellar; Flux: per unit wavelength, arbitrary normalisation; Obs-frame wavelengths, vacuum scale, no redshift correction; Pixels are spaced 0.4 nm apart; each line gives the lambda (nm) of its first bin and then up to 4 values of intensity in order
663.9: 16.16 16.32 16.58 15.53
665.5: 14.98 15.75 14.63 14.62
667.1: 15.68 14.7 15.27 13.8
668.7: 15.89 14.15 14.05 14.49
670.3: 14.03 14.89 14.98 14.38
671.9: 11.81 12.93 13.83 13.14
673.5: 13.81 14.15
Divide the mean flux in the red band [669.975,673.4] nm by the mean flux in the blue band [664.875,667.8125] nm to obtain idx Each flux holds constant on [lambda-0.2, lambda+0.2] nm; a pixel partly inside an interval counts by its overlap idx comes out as 0.91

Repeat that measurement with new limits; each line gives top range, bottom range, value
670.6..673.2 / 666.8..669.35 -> 0.92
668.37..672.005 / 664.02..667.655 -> 0.93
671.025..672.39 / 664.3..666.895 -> 0.87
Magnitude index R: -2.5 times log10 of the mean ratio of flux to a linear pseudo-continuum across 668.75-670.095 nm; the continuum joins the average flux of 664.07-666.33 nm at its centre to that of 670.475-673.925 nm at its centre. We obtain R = 0.01 mag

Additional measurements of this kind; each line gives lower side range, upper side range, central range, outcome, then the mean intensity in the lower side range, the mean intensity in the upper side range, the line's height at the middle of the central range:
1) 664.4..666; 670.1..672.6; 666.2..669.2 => 0.01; 15.7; 13.8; 15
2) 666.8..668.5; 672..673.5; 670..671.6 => -0.05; 14.8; 13.3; 13.9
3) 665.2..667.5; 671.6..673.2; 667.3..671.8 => -0.04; 15.1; 13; 14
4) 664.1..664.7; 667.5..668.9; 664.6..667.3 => 0.03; 16.4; 14.9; 15.8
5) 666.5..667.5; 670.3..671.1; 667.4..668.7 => 0.01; 15.1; 14.7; 15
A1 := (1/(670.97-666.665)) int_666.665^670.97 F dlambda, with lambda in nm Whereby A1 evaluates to 14.7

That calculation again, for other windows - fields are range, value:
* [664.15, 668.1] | 15.4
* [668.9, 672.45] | 14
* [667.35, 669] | 14.9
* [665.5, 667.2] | 15.1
